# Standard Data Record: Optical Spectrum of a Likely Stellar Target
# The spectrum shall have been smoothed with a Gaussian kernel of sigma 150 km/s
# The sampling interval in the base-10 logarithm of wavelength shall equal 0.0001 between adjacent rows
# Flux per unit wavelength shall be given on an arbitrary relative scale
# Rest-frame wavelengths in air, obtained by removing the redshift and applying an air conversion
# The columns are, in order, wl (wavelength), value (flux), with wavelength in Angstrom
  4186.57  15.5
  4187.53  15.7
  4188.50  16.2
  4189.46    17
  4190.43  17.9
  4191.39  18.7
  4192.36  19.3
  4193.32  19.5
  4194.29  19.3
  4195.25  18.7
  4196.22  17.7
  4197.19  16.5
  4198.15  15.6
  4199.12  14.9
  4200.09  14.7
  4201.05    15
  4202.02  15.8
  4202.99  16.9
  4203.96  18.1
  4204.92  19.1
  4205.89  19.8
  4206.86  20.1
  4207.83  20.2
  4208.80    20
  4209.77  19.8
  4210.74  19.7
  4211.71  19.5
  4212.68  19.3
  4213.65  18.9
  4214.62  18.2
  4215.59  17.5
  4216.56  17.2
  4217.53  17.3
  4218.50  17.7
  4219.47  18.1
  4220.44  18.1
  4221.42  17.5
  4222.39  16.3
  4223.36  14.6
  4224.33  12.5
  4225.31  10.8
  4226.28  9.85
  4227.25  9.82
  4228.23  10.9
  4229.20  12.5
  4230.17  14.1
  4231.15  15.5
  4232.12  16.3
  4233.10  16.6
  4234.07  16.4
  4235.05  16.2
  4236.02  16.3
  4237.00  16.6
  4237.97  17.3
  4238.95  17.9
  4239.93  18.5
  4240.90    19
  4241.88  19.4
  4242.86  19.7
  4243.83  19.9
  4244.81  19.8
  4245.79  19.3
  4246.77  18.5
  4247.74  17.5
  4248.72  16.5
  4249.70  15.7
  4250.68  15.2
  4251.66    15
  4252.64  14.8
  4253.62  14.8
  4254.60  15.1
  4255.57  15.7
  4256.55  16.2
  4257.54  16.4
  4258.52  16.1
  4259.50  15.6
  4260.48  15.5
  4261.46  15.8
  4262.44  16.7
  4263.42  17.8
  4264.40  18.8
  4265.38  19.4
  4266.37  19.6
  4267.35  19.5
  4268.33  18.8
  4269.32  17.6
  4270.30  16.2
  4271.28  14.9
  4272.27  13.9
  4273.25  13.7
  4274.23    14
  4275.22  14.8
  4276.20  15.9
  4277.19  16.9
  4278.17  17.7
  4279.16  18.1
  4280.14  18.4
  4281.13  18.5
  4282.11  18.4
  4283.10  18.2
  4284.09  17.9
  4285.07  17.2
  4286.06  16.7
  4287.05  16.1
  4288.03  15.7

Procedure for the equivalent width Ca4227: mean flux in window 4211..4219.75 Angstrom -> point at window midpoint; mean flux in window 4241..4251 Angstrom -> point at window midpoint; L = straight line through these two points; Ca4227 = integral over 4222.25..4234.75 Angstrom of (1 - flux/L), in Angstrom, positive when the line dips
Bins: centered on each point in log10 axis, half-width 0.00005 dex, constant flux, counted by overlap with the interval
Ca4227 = 3.2 Angstrom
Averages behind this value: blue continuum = 18.2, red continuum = 18.2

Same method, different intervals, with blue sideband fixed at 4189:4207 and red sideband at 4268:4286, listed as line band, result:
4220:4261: 2.7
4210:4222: -0.6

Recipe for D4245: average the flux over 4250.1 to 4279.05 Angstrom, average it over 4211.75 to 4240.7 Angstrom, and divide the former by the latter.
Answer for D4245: 1.03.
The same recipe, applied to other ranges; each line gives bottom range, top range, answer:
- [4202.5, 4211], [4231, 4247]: 0.93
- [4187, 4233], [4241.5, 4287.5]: 1.01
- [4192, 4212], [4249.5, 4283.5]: 0.92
